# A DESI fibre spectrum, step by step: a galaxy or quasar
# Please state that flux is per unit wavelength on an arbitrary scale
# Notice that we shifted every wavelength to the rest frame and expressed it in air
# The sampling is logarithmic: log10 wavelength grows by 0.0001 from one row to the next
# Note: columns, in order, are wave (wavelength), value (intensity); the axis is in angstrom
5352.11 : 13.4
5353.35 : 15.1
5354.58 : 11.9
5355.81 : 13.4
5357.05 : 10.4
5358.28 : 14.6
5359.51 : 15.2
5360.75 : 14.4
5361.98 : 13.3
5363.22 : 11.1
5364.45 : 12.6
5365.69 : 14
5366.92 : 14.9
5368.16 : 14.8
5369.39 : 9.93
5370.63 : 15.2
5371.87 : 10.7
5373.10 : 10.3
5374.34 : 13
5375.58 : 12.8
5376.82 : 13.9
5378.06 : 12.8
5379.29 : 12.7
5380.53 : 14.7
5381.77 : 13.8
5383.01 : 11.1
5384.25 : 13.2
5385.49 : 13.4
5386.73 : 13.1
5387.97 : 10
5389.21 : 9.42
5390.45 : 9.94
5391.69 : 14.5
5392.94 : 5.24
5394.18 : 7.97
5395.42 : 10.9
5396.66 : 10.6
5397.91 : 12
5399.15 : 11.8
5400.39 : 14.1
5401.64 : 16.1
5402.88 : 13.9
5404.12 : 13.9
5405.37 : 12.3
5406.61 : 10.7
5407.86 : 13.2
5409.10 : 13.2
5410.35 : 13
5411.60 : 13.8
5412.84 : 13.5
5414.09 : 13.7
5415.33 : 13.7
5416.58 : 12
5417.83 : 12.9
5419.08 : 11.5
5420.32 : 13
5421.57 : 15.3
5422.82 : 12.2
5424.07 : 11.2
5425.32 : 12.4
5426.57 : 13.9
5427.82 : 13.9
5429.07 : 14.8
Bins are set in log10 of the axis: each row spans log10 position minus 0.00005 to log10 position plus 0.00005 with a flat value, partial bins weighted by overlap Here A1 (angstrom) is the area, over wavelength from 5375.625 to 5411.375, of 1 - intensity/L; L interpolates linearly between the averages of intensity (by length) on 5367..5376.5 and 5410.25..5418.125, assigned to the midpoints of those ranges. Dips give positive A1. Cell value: 1.9 angstrom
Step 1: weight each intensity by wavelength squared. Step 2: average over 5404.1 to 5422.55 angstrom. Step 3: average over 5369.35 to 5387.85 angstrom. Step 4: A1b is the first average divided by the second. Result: 1.0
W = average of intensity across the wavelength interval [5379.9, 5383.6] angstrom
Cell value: 13.2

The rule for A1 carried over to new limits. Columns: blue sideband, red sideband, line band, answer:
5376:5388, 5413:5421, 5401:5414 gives -0.5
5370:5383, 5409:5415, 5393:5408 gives 1.5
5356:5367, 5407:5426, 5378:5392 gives 0.9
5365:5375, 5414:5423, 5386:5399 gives 2.5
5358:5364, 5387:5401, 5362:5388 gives -1.1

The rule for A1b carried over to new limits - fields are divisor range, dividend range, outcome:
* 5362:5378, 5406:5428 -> 1.03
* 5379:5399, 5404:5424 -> 1.14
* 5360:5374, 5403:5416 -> 1.04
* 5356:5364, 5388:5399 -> 0.78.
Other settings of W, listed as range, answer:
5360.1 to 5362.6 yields 13.8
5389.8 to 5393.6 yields 9.86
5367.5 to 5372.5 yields 12.7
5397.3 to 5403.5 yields 13.6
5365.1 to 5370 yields 13.4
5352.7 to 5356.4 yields 13.5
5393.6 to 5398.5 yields 10.4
